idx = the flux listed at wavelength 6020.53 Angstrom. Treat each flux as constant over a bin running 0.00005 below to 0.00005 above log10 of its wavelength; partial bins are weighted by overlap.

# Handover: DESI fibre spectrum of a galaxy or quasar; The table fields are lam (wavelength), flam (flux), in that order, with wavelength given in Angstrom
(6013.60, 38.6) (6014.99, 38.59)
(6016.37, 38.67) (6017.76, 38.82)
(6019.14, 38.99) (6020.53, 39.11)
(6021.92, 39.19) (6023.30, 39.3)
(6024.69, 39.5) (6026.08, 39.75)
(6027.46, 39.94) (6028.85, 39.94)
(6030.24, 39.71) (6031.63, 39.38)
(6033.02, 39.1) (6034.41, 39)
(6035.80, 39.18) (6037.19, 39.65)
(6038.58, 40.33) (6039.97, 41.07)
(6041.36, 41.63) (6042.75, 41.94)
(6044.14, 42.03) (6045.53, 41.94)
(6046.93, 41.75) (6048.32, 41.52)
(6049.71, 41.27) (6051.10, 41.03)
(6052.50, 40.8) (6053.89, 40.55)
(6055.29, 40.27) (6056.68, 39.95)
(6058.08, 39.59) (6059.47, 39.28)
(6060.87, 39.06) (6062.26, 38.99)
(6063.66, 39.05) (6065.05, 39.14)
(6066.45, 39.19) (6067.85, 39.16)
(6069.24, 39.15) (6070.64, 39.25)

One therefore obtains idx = 39.11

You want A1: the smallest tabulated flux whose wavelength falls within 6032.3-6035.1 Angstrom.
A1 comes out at 39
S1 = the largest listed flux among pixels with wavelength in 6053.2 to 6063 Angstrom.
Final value 40.55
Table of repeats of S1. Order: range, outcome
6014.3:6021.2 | 39.11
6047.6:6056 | 41.52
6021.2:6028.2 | 39.94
